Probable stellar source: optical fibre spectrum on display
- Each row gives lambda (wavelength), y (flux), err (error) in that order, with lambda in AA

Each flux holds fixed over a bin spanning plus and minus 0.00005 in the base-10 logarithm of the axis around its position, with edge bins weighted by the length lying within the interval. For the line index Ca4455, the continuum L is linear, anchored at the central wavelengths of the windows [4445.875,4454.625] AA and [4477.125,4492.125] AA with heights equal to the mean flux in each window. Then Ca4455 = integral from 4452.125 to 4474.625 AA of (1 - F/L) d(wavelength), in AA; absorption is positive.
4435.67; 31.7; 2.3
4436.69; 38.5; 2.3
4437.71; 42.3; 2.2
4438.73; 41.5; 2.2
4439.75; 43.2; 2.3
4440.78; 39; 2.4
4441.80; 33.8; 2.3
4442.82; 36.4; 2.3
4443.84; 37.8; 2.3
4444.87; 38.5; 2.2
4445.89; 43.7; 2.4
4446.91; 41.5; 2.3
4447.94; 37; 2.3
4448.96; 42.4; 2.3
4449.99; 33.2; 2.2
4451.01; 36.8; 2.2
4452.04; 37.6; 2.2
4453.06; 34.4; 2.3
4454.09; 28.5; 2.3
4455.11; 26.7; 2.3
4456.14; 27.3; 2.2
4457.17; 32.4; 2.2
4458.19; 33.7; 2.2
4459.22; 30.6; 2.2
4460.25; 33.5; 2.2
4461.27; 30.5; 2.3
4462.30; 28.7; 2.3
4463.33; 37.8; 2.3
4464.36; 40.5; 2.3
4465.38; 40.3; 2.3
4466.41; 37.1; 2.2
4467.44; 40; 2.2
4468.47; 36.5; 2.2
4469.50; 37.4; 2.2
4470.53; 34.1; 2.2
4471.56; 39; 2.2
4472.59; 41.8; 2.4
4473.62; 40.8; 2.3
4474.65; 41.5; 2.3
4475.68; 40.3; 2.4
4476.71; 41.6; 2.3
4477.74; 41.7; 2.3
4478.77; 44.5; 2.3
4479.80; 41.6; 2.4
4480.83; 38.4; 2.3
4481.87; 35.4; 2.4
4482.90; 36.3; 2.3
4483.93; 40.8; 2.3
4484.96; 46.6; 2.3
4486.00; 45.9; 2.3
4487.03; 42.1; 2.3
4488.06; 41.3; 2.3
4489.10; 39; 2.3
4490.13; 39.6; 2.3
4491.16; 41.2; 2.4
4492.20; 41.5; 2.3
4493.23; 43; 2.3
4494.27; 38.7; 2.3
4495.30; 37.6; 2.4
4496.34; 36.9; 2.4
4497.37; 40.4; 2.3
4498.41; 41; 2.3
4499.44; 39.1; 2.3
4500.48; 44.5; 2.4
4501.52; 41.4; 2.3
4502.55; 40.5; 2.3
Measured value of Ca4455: 2.0 AA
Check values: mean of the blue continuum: 36.8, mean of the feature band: 35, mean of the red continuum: 41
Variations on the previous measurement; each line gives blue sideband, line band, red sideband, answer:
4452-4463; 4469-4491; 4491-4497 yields -2.5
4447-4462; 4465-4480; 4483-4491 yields -0.7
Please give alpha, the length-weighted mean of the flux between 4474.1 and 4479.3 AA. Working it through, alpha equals 42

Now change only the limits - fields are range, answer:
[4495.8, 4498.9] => 39.4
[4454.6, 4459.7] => 30.1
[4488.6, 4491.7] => 40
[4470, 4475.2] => 39.4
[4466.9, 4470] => 37.9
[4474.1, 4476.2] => 40.9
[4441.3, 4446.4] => 38.1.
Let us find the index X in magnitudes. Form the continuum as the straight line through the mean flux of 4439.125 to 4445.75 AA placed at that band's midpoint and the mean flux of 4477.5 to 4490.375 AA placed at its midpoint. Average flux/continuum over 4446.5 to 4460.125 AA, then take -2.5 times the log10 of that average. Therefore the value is 0.16 mag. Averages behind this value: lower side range 38.5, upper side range 41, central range 33.9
